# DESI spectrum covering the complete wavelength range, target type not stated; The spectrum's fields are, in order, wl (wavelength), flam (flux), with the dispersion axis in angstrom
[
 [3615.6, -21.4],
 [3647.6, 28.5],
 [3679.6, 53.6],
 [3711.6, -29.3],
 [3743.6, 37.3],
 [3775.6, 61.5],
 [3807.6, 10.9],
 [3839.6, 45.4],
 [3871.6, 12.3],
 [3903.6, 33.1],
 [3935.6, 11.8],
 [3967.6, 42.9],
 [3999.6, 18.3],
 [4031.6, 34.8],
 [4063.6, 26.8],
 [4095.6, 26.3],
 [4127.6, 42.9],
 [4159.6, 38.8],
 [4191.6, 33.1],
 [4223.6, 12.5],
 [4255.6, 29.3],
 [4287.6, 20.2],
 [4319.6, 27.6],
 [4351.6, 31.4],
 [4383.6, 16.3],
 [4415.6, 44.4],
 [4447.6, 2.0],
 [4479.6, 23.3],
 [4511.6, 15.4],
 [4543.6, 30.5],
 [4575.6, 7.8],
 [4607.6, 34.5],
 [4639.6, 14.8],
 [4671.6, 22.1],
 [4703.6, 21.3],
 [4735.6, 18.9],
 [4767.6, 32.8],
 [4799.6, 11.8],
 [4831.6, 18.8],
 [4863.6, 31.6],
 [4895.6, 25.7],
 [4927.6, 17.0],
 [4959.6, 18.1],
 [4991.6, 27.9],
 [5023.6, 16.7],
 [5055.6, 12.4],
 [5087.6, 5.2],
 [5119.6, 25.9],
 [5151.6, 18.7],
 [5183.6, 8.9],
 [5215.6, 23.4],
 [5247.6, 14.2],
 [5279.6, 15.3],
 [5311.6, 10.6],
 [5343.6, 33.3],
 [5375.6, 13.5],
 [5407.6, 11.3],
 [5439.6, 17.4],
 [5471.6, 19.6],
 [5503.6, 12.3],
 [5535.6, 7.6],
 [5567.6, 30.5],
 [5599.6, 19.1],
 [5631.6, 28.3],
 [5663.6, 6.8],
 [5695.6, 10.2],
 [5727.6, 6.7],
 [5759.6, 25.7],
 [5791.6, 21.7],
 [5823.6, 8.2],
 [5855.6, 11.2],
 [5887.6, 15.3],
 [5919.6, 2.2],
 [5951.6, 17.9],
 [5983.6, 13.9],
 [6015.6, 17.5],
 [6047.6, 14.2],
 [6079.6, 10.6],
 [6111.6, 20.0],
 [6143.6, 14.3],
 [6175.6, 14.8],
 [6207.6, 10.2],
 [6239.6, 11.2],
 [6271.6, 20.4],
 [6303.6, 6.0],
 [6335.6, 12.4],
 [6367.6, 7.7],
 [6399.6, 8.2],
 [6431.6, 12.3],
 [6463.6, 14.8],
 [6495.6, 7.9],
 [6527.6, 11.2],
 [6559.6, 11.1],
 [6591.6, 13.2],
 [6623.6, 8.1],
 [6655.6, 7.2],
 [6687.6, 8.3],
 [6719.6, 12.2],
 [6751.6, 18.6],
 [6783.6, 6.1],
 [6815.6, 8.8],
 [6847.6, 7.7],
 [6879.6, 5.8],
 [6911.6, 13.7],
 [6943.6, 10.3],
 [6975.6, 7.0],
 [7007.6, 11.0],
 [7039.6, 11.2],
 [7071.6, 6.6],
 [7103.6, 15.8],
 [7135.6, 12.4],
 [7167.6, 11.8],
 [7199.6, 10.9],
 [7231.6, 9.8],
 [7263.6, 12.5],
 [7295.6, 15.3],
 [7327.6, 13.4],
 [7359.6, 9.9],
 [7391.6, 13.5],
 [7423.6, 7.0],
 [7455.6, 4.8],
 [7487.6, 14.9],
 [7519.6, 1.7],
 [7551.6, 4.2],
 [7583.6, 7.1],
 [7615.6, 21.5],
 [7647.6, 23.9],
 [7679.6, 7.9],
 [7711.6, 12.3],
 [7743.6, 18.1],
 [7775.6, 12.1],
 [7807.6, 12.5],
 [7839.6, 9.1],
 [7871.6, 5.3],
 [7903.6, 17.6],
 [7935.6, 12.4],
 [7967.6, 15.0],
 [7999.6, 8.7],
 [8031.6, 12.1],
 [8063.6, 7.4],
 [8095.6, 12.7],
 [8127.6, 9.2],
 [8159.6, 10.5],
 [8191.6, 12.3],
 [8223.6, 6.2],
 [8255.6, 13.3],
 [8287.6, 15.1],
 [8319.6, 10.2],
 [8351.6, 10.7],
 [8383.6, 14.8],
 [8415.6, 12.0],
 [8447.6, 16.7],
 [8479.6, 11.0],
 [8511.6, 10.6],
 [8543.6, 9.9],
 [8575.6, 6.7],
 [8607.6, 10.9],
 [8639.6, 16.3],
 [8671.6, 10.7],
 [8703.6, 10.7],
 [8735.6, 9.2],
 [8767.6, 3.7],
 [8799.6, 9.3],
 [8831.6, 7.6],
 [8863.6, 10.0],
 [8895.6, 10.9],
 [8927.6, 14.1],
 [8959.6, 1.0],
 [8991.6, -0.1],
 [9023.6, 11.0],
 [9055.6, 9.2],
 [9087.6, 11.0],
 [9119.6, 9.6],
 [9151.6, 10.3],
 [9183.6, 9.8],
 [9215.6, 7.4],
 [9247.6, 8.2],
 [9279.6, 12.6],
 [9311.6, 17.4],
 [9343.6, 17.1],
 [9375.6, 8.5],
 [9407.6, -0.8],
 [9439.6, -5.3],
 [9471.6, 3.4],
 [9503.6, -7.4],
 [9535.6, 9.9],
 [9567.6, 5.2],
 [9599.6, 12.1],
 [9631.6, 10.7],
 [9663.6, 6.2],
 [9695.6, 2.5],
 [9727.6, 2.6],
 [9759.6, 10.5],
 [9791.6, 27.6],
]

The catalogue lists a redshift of 1.05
